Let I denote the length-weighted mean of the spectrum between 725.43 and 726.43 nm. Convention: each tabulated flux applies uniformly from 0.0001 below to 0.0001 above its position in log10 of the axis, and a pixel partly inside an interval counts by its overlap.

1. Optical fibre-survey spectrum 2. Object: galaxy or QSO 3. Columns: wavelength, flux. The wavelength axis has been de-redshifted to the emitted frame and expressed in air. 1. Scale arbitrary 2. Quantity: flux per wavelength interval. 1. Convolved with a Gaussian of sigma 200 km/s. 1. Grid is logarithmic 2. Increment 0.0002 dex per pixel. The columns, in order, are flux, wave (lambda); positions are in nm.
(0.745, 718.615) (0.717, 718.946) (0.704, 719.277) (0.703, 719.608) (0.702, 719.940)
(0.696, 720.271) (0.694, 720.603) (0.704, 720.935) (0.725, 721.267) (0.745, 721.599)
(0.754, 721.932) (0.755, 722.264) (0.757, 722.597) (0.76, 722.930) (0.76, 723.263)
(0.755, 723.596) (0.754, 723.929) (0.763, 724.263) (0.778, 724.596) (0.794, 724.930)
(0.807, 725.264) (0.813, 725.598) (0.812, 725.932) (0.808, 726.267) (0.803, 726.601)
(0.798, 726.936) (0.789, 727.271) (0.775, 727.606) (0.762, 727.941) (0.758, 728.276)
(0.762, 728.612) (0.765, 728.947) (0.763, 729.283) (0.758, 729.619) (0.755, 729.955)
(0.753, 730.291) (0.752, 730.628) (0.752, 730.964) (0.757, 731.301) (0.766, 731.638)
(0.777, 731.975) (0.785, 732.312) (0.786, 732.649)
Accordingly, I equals 0.811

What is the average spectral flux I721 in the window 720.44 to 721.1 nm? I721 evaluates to 0.699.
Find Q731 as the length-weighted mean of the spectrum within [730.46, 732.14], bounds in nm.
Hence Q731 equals 0.761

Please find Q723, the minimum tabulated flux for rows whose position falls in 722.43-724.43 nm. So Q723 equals 0.754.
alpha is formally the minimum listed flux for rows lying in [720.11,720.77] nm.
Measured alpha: 0.694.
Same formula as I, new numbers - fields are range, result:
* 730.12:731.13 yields 0.752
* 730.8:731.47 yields 0.754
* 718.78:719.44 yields 0.711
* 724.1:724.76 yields 0.771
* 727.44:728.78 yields 0.765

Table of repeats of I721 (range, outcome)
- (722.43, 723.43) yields 0.759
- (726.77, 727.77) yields 0.787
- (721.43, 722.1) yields 0.75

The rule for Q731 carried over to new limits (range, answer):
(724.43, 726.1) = 0.801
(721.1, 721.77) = 0.735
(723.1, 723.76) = 0.758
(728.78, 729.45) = 0.764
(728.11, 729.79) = 0.761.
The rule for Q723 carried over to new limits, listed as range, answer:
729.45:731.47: 0.752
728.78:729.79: 0.758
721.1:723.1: 0.725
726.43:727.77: 0.775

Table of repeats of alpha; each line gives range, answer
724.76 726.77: 0.794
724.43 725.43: 0.778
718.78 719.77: 0.703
